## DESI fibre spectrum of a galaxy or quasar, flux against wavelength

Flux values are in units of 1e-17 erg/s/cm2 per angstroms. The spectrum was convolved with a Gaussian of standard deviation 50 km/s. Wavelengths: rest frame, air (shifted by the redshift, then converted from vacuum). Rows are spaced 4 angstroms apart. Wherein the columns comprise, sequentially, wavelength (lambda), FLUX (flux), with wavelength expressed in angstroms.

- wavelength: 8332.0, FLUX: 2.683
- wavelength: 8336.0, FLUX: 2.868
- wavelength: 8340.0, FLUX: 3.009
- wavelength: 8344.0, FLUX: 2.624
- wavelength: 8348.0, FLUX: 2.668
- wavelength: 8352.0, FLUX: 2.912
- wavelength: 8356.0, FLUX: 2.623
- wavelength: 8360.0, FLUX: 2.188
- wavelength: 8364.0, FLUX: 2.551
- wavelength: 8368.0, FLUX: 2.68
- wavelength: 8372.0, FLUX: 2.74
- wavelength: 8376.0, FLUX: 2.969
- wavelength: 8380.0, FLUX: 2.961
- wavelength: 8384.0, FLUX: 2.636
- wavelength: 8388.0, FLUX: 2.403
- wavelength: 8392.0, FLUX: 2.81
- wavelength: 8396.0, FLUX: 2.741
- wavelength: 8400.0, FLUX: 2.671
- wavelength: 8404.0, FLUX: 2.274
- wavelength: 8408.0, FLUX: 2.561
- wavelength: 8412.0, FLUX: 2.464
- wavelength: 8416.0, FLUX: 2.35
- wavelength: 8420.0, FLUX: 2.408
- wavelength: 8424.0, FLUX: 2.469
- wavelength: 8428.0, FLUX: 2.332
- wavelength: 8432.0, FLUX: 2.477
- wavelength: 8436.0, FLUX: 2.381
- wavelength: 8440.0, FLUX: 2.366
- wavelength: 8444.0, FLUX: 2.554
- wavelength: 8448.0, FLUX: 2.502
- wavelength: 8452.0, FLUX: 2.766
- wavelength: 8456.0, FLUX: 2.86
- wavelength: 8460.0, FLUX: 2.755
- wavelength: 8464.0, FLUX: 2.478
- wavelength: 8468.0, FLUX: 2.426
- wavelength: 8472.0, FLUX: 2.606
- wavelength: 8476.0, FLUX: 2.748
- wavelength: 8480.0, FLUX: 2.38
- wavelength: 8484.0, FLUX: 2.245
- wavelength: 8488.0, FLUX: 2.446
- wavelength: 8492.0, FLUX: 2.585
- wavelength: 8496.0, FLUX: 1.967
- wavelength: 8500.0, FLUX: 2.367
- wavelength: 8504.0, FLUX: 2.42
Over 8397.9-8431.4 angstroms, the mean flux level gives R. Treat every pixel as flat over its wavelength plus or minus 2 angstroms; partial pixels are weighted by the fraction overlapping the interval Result 2.44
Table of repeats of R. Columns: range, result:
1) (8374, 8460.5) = 2.57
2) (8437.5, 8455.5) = 2.57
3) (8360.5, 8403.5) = 2.68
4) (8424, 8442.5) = 2.4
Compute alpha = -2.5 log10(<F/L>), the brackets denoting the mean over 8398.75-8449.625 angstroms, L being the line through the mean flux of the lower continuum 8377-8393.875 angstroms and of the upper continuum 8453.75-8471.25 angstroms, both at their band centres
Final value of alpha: 0.10 mag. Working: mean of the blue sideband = 2.72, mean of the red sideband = 2.63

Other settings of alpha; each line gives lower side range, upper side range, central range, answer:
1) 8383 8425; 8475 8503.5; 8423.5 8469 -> -0.04 mag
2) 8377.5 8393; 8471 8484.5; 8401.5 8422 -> 0.10 mag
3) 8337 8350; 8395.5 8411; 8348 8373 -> 0.04 mag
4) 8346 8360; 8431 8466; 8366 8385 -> -0.07 mag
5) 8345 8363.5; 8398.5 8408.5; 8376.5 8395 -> -0.08 mag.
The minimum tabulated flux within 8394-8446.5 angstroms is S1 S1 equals 2.274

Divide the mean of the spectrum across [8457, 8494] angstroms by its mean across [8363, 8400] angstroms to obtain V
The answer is 0.93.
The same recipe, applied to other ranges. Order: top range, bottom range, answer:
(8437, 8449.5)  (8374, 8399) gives 0.90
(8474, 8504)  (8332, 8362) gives 0.89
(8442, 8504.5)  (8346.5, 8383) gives 0.93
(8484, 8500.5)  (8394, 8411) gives 0.91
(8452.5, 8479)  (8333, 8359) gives 0.96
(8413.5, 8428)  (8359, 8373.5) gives 0.94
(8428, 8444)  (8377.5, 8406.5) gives 0.91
